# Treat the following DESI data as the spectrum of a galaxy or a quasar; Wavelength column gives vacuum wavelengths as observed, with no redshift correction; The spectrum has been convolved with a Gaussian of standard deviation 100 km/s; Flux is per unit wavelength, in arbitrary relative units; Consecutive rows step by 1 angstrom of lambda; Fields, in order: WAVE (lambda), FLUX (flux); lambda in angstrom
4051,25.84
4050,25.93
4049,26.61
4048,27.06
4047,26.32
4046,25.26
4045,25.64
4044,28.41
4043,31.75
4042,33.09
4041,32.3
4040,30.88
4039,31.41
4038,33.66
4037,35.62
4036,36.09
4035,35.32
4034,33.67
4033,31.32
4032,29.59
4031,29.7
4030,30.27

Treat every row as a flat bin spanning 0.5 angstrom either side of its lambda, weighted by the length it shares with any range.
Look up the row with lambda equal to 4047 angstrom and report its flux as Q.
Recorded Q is 26.32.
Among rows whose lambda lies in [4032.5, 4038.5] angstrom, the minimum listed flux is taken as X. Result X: 31.32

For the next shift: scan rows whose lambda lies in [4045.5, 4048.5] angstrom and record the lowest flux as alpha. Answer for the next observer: 25.26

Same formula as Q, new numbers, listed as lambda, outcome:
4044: 28.41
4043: 31.75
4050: 25.93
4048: 27.06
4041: 32.3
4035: 35.32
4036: 36.09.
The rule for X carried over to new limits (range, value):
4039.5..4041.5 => 30.88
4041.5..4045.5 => 25.64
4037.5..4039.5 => 31.41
